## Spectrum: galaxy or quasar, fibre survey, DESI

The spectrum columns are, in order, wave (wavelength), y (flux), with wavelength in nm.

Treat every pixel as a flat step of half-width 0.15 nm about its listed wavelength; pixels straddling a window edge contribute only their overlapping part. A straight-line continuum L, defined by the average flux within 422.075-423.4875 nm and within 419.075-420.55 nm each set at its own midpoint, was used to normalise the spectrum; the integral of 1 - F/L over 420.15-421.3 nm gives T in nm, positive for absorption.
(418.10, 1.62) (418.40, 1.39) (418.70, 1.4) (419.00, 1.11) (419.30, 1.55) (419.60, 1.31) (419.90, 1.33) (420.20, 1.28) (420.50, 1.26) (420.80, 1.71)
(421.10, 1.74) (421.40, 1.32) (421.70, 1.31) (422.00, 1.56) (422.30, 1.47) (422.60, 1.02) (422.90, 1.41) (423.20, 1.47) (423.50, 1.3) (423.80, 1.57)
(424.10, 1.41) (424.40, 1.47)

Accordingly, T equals -0.14 nm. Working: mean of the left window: 1.34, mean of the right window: 1.35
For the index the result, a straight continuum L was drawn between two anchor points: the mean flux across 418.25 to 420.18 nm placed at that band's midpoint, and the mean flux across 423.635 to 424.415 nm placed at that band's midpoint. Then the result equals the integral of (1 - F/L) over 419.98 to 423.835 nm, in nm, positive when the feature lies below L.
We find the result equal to 0.03 nm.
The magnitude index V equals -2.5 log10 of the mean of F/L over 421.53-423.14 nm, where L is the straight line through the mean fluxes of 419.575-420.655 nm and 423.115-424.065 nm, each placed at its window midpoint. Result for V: 0.02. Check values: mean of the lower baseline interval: 1.3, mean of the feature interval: 1.36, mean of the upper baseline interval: 1.44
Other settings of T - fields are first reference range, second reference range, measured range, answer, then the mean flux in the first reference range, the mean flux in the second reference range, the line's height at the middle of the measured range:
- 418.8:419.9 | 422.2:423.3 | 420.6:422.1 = -0.21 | 1.33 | 1.33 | 1.33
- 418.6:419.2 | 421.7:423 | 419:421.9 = -0.23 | 1.27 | 1.36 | 1.31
